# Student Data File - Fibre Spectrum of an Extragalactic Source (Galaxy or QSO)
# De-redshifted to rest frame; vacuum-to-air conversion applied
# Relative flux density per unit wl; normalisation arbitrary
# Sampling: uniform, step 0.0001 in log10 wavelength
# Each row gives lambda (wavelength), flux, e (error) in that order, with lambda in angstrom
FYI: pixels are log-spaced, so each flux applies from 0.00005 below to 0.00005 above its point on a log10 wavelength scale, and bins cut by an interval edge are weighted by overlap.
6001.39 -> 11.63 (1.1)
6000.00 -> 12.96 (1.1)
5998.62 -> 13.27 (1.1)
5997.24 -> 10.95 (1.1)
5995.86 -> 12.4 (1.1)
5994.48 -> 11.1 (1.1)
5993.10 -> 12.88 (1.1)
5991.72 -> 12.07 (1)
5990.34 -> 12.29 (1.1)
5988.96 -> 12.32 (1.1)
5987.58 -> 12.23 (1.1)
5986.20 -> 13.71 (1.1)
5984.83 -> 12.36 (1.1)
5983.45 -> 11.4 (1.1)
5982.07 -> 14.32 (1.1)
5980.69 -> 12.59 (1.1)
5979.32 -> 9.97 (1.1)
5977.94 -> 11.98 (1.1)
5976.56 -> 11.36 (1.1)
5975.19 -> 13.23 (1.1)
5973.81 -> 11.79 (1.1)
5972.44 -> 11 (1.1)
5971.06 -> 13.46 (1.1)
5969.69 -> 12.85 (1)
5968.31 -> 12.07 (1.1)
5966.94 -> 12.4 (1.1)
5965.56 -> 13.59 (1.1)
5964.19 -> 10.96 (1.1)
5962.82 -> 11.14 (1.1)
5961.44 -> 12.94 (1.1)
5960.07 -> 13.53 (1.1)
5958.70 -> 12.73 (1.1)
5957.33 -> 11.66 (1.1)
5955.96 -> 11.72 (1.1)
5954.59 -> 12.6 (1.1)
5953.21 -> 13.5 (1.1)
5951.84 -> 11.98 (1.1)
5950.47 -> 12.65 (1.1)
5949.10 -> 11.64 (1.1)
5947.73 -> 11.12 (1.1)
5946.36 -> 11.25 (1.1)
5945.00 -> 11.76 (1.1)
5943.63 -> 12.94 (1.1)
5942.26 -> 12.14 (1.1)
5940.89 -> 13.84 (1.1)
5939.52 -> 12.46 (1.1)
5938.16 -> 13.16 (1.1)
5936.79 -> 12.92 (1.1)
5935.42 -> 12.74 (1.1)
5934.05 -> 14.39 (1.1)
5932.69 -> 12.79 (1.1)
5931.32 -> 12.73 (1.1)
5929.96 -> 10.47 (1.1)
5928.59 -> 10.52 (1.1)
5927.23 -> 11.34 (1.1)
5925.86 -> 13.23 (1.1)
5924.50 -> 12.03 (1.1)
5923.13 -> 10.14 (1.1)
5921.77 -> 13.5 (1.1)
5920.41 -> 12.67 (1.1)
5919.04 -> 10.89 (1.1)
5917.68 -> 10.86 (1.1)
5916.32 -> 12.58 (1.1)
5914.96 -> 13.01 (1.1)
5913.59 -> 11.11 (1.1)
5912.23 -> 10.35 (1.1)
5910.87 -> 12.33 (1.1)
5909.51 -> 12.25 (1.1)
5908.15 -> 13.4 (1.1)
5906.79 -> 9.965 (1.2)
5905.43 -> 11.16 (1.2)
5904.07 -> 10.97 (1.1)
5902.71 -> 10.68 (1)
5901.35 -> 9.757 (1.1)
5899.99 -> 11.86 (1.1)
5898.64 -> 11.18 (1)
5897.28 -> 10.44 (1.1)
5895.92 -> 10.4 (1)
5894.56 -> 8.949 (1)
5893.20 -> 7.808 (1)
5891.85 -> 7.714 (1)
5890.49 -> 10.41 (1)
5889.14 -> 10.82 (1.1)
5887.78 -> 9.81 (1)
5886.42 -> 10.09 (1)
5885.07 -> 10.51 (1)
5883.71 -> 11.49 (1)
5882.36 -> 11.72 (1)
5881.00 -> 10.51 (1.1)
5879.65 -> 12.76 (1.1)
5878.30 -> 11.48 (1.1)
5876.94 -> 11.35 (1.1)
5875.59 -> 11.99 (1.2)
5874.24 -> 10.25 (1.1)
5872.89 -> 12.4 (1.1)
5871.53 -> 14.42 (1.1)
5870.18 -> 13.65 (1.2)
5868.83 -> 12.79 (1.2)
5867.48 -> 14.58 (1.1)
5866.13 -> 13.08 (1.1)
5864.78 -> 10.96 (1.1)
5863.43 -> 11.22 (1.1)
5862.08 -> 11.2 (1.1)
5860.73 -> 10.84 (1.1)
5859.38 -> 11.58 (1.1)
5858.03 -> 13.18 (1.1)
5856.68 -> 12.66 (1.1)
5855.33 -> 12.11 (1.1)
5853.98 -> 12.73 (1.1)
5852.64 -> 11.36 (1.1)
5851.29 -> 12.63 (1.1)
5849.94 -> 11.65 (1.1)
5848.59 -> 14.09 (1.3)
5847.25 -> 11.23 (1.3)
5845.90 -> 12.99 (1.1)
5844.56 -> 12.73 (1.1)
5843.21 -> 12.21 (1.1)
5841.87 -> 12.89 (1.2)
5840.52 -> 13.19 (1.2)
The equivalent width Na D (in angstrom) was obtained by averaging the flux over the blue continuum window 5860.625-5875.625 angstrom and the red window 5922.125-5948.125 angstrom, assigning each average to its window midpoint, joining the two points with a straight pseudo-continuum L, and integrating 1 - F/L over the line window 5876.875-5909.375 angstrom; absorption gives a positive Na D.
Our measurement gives 4.4 angstrom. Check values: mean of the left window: 12.4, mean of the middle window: 10.6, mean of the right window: 12.2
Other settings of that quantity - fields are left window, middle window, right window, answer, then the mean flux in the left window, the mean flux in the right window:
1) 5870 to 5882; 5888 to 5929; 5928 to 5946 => 4.1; 12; 12.5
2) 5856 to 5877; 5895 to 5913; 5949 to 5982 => 1.7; 12.3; 12.3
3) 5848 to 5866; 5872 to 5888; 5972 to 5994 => 1.0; 12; 12.2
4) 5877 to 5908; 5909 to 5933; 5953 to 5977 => -1.2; 10.5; 12.3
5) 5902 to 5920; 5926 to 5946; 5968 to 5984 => -1.1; 11.5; 12.2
